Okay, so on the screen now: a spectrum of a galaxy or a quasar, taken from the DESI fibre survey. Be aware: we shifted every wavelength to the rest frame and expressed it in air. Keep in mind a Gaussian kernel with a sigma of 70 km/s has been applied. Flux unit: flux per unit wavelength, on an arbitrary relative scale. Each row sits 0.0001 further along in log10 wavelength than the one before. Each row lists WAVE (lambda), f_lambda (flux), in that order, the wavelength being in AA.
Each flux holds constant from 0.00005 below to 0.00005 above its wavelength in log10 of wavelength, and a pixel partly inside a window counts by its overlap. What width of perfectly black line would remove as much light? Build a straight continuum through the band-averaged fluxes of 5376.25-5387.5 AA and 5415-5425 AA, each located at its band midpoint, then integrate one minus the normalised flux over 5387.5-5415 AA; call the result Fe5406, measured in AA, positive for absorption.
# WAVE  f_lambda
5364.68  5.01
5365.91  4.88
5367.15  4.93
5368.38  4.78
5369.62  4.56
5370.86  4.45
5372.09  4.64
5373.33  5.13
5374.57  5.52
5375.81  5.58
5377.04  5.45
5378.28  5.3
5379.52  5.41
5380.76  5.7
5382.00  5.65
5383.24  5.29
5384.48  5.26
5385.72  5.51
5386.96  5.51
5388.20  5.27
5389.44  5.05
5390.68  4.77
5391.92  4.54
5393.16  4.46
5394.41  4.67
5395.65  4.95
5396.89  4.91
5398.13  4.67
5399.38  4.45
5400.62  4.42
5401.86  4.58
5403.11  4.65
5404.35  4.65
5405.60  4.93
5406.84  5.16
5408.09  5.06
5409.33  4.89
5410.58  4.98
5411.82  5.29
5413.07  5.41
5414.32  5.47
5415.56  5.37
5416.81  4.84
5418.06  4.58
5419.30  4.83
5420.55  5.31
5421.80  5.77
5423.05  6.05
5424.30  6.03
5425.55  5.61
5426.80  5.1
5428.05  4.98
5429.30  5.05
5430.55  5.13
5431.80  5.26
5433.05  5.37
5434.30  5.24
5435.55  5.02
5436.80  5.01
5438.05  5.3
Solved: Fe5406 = 2.7 AA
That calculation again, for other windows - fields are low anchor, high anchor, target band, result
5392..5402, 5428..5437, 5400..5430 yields -1.4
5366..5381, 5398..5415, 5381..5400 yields 0.0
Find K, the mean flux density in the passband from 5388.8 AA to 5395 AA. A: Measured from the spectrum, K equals 4.7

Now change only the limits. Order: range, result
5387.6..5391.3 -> 5.03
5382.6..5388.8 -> 5.37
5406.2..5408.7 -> 5.11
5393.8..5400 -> 4.73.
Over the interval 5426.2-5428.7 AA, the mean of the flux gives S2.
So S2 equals 5.04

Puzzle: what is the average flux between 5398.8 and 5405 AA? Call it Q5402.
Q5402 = 4.55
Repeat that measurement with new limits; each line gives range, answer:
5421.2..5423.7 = 5.91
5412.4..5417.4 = 5.27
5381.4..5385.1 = 5.4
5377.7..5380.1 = 5.35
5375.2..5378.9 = 5.45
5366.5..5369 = 4.85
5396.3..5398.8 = 4.78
